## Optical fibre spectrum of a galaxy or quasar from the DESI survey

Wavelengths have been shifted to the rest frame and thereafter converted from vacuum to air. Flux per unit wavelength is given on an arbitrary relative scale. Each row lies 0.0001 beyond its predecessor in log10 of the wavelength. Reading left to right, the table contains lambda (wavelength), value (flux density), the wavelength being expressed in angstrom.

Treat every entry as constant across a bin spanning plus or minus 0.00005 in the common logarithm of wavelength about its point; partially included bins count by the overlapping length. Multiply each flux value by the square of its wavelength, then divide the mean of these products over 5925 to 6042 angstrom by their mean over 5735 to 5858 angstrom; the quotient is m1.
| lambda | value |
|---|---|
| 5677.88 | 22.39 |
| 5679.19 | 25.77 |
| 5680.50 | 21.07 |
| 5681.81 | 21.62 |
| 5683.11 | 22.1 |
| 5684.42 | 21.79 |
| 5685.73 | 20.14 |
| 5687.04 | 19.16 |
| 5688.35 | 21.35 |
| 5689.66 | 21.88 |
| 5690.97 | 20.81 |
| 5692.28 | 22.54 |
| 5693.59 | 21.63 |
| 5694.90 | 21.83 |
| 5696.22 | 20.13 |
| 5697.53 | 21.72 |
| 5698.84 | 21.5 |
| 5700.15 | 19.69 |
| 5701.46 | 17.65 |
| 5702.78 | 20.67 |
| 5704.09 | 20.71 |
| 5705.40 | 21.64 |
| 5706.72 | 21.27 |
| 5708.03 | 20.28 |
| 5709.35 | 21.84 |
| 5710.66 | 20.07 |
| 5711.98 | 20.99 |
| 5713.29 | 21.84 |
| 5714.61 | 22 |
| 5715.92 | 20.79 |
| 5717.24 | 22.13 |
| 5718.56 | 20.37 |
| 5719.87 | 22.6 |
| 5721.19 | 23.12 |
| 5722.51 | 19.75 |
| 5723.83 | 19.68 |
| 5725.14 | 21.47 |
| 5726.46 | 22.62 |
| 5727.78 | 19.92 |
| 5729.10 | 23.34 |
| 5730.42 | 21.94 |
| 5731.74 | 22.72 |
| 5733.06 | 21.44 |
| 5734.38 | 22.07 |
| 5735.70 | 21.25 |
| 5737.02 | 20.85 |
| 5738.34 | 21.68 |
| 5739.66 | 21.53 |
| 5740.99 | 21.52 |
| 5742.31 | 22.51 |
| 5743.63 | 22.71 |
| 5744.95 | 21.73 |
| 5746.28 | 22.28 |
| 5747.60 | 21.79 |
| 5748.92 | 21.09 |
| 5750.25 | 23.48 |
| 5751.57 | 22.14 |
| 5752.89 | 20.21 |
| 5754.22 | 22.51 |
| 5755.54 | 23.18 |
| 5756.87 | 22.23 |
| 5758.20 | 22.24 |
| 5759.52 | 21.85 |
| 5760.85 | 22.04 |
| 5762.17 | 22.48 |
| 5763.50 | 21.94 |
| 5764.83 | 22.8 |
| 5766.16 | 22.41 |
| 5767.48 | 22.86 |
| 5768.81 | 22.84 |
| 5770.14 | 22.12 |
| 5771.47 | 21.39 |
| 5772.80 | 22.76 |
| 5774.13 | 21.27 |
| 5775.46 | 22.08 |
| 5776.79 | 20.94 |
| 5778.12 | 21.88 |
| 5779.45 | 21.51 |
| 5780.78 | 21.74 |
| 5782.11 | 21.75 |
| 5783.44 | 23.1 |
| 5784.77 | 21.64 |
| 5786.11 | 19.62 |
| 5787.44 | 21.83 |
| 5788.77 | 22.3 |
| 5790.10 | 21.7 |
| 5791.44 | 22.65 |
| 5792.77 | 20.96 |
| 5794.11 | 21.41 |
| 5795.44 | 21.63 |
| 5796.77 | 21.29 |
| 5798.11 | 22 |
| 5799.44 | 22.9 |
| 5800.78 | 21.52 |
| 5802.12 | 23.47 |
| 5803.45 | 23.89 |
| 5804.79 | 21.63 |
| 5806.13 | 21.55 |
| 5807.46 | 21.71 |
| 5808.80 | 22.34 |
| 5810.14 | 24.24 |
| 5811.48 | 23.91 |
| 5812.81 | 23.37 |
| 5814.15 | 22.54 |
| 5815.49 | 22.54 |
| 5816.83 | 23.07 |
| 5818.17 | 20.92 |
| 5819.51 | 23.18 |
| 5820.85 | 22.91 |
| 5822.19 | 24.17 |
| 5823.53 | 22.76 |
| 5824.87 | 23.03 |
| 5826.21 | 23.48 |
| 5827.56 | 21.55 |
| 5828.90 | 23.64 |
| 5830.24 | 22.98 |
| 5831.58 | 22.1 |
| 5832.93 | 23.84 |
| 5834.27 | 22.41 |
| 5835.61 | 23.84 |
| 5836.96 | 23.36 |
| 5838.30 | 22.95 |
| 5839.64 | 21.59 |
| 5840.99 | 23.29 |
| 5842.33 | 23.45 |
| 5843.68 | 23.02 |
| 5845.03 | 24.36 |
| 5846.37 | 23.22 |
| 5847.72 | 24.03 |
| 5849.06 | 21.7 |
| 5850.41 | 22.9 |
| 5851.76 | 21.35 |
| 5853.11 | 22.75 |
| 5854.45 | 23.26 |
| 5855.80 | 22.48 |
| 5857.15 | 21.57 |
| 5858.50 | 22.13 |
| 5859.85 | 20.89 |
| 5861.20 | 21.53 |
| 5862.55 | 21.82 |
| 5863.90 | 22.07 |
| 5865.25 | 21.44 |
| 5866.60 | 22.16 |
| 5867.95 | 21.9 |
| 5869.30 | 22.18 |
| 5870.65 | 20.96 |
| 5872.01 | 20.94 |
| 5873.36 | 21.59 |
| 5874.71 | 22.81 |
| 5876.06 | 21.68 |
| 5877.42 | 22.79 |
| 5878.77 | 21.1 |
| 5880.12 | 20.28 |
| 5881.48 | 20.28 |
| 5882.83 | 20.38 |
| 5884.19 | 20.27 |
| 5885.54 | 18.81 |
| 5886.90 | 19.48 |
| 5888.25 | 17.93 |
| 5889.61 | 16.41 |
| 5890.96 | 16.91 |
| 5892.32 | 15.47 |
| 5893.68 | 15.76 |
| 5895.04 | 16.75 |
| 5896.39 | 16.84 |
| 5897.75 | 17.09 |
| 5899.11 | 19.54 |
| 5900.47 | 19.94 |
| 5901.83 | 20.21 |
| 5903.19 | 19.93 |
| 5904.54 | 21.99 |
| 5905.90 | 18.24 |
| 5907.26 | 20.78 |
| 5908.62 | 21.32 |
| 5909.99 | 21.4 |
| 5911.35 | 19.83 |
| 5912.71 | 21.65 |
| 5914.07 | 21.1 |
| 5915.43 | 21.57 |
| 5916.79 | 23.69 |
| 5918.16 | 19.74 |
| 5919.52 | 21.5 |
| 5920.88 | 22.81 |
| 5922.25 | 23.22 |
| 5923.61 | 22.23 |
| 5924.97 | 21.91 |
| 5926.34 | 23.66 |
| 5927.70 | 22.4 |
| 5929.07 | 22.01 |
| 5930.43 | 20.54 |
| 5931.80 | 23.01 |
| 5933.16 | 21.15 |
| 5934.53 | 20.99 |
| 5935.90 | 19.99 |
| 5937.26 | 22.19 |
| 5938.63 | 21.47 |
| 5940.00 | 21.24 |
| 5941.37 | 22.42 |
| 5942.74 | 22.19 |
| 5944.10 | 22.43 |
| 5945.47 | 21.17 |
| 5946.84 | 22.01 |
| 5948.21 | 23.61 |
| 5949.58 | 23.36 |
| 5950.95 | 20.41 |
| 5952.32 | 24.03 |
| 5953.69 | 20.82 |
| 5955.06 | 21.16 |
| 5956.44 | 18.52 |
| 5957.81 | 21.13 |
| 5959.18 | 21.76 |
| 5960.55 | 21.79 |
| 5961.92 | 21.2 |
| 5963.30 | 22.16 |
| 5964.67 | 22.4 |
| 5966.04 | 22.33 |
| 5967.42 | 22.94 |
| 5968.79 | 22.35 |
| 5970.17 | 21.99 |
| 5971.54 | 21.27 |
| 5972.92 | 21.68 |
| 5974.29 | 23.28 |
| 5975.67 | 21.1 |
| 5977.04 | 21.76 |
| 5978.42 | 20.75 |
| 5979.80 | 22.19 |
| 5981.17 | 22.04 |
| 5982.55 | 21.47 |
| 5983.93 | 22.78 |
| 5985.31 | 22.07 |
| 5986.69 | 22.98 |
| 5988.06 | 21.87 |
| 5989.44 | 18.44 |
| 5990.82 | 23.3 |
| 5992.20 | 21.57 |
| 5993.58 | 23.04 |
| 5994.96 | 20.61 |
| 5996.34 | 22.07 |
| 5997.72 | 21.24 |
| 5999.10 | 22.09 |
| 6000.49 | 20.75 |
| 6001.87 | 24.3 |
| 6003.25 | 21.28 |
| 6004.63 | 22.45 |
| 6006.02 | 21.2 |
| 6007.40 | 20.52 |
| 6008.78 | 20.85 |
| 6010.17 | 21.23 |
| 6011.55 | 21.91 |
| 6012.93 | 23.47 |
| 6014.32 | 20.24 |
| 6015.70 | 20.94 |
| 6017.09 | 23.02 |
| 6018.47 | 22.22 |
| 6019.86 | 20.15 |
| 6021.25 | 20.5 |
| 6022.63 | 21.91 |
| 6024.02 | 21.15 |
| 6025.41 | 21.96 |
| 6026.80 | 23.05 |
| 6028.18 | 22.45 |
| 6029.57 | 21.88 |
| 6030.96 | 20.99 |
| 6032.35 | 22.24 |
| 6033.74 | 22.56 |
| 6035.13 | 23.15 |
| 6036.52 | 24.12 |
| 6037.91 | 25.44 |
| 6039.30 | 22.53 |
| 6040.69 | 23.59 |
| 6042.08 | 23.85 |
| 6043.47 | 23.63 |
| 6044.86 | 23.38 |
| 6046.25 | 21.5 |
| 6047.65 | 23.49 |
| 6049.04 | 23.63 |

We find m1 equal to 1.04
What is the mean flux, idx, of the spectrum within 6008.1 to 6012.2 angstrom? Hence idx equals 21.3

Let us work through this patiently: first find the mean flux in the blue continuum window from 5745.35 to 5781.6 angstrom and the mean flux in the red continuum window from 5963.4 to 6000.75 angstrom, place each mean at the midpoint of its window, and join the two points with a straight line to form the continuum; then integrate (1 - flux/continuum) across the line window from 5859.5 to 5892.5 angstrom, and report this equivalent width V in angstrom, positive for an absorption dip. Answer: 2.1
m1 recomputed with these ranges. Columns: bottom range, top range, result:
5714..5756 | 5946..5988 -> 1.09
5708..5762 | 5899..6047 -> 1.09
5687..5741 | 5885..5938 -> 1.02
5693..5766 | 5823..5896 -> 1.04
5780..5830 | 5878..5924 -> 0.92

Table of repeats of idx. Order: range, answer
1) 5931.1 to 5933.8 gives 22.1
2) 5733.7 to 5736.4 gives 21.7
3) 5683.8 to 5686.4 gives 20.9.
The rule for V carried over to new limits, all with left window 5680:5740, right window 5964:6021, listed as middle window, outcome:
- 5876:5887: 0.5 angstrom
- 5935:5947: 0.0 angstrom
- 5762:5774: -0.6 angstrom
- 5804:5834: -1.9 angstrom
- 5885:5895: 2.0 angstrom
